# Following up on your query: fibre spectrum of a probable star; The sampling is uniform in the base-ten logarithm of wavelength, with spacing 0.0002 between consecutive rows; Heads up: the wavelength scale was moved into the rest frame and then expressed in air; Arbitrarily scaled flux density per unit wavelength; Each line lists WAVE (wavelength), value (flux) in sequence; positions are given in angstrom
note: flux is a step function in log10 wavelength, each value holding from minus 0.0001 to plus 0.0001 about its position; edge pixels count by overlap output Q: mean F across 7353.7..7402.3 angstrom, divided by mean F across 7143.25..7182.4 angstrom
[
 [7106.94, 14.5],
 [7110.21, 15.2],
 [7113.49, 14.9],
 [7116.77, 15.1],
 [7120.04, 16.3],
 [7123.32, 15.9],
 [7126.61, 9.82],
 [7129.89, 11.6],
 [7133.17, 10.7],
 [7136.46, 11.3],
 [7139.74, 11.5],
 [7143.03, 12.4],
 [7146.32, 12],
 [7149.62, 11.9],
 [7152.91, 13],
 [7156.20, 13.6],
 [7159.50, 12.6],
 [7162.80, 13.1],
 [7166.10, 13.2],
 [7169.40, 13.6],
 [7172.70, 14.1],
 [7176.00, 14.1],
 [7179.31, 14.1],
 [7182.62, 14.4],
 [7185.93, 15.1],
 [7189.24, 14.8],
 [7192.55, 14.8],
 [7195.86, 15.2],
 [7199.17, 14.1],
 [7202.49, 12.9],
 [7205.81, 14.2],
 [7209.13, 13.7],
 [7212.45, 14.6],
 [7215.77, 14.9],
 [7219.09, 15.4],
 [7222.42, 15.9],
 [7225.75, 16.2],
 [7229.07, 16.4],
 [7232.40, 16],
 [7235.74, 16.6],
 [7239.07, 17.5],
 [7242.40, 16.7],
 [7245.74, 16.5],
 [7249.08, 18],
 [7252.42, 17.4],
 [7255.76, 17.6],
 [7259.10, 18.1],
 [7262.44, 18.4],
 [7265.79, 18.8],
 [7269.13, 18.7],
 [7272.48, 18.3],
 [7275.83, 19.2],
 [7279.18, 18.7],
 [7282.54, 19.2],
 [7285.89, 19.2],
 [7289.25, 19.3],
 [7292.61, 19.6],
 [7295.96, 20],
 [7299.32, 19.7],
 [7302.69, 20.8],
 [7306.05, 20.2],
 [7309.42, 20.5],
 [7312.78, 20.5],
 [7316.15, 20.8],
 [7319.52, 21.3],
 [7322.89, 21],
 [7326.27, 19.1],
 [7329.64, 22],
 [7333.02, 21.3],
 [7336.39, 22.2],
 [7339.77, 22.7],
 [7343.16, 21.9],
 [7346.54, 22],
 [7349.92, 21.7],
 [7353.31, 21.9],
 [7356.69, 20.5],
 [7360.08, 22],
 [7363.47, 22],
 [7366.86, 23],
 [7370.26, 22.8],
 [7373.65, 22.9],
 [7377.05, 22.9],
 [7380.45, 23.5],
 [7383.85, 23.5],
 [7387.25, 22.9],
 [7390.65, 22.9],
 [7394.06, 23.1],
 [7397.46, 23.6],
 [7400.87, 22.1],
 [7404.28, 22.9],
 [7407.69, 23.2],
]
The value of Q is 1.72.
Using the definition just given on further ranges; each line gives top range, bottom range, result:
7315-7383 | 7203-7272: 1.32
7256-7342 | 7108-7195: 1.48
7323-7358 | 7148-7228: 1.52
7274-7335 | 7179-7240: 1.33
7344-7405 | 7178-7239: 1.50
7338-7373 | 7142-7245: 1.53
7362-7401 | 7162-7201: 1.61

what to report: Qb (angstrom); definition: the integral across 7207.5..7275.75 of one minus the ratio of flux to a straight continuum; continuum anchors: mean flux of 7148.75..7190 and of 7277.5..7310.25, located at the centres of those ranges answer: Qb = 1.4 angstrom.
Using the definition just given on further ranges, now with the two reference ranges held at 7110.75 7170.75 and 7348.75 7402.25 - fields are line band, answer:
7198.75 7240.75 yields 2.4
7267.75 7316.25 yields -1.1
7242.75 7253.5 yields 0.1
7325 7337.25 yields -0.2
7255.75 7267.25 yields -0.3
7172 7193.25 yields 0.3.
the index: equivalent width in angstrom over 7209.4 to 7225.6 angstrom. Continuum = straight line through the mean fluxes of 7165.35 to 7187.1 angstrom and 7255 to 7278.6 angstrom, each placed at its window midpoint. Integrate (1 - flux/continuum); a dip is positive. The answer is 0.9 angstrom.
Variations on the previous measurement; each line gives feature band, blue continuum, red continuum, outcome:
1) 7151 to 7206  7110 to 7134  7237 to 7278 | 5.5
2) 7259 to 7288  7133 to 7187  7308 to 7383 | -0.6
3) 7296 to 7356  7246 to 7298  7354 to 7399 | -1.0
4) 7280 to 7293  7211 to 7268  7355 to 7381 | -0.3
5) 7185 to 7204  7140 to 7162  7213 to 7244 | 0.1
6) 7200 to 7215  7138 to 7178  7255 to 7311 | 1.5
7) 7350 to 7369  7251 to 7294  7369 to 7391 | 0.3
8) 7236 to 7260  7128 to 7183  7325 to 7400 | -0.5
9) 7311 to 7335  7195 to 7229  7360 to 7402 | -0.9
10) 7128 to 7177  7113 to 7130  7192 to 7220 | 5.7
